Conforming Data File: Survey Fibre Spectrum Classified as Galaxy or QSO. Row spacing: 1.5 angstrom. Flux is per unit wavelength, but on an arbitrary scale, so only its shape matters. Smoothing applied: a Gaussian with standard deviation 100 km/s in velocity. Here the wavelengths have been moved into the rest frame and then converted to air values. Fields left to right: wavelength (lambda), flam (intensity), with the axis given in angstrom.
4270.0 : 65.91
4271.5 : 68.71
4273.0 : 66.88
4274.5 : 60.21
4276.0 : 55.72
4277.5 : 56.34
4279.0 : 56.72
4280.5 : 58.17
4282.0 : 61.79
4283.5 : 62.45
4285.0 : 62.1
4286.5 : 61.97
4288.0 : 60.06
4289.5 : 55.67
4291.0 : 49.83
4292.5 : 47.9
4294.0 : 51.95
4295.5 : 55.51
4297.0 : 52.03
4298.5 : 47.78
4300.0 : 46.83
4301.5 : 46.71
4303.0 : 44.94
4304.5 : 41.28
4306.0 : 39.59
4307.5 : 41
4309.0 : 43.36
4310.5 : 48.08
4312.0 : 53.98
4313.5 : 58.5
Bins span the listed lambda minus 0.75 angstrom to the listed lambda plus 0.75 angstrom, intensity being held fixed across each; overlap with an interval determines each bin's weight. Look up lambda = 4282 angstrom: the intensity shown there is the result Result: 61.79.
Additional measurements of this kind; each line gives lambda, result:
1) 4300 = 46.83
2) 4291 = 49.83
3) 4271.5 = 68.71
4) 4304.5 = 41.28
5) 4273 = 66.88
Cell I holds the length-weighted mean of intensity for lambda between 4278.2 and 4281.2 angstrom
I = 57.4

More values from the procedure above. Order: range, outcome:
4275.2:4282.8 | 57.8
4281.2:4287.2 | 62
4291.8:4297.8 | 51.8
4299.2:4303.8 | 46.1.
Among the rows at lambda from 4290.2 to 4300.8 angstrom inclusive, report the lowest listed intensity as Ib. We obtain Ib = 46.83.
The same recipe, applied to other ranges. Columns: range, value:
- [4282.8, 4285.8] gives 62.1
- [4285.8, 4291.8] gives 49.83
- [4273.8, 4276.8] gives 55.72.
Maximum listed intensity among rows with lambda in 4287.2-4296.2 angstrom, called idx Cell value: 60.06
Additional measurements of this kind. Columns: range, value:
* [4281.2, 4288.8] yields 62.45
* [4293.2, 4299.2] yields 55.51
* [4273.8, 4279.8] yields 60.21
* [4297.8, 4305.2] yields 47.78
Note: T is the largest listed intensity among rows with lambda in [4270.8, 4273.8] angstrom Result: 68.71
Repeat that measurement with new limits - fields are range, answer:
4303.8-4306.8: 41.28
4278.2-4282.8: 61.79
